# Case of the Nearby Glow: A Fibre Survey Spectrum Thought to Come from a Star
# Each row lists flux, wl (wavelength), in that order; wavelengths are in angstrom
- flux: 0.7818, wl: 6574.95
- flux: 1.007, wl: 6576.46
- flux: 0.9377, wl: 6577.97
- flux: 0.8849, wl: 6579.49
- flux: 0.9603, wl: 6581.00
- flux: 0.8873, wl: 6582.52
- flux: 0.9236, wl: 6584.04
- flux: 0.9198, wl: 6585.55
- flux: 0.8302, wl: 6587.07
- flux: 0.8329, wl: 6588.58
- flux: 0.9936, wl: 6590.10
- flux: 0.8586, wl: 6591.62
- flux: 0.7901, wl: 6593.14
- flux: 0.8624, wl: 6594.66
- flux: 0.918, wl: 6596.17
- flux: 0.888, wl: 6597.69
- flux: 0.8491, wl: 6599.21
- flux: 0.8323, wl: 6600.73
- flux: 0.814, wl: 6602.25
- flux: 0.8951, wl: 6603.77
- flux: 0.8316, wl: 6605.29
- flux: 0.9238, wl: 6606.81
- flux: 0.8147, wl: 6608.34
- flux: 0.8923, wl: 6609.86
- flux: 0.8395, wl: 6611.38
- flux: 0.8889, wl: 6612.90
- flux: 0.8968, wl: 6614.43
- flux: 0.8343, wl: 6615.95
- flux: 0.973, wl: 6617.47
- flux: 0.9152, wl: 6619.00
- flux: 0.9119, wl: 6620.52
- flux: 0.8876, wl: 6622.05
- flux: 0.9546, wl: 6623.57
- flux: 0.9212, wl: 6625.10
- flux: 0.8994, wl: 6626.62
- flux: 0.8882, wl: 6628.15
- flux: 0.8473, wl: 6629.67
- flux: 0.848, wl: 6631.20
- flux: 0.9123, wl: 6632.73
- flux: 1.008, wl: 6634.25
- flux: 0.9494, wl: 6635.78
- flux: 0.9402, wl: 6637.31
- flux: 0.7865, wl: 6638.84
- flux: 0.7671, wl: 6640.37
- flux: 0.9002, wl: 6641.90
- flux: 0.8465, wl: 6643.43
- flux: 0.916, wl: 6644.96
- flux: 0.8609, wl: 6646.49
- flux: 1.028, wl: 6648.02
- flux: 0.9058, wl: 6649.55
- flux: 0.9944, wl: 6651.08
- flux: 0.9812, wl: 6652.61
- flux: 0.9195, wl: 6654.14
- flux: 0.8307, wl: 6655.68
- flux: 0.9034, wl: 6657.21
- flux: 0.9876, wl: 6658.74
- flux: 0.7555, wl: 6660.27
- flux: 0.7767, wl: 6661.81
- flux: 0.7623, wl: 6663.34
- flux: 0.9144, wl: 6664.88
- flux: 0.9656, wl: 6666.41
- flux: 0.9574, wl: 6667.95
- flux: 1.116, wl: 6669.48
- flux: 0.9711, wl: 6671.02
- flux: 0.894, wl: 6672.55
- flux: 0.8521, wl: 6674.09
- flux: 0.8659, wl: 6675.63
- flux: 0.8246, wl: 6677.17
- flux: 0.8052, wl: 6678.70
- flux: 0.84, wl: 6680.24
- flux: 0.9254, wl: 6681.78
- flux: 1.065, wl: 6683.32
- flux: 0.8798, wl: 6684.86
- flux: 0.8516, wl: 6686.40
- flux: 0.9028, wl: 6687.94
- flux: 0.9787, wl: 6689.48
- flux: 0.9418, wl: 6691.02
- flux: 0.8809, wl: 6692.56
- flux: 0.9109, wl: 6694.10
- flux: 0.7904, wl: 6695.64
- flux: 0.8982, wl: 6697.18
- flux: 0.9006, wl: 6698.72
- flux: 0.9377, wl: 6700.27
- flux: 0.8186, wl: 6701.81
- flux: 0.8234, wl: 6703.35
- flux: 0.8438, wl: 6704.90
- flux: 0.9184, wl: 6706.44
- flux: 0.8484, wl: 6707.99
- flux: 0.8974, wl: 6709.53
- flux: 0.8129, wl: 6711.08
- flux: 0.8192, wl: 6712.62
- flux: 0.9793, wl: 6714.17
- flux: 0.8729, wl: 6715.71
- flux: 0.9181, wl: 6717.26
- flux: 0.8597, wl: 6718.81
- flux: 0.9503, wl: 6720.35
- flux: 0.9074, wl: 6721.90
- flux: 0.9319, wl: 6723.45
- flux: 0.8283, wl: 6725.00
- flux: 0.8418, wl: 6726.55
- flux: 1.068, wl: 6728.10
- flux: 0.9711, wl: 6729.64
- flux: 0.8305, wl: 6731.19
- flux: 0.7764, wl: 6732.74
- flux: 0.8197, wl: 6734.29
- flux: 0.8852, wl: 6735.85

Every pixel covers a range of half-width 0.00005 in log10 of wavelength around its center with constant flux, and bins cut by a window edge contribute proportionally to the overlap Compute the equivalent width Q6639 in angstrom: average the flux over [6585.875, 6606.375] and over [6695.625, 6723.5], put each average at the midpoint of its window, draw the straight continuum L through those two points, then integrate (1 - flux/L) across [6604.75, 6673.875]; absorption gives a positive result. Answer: -2.4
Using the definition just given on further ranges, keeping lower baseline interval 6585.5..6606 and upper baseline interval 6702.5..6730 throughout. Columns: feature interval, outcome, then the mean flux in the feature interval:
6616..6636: -1.0 angstrom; 0.913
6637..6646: 0.2 angstrom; 0.855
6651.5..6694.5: -1.0 angstrom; 0.903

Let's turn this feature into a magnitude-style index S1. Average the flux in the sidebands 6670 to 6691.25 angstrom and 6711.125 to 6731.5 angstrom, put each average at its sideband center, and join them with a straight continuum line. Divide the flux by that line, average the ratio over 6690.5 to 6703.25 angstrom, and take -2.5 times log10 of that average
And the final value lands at 0.03 mag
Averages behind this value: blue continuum 0.901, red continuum 0.905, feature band 0.881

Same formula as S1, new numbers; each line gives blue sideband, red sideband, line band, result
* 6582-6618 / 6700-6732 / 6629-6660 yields -0.03 mag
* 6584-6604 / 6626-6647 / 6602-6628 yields -0.02 mag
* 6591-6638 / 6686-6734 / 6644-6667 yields -0.02 mag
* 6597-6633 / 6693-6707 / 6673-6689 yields -0.01 mag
